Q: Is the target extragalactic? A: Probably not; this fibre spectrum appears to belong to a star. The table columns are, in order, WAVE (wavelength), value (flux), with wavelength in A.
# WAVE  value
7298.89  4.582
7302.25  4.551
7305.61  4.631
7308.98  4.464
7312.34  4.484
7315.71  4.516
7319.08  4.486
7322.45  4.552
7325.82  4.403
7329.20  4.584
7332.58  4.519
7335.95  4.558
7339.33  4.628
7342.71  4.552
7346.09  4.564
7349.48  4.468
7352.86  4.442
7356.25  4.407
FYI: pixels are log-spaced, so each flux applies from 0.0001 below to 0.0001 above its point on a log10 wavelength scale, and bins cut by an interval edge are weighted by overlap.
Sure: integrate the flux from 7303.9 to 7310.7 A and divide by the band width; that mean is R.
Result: 4.55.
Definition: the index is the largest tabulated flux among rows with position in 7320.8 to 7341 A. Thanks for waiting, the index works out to 4.628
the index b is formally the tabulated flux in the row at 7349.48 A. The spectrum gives 4.468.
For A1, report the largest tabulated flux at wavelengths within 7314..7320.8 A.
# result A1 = 4.516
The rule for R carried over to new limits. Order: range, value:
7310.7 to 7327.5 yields 4.49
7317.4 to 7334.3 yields 4.51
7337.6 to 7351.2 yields 4.55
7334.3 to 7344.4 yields 4.58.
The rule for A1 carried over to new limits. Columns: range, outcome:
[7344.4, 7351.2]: 4.564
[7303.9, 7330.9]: 4.631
